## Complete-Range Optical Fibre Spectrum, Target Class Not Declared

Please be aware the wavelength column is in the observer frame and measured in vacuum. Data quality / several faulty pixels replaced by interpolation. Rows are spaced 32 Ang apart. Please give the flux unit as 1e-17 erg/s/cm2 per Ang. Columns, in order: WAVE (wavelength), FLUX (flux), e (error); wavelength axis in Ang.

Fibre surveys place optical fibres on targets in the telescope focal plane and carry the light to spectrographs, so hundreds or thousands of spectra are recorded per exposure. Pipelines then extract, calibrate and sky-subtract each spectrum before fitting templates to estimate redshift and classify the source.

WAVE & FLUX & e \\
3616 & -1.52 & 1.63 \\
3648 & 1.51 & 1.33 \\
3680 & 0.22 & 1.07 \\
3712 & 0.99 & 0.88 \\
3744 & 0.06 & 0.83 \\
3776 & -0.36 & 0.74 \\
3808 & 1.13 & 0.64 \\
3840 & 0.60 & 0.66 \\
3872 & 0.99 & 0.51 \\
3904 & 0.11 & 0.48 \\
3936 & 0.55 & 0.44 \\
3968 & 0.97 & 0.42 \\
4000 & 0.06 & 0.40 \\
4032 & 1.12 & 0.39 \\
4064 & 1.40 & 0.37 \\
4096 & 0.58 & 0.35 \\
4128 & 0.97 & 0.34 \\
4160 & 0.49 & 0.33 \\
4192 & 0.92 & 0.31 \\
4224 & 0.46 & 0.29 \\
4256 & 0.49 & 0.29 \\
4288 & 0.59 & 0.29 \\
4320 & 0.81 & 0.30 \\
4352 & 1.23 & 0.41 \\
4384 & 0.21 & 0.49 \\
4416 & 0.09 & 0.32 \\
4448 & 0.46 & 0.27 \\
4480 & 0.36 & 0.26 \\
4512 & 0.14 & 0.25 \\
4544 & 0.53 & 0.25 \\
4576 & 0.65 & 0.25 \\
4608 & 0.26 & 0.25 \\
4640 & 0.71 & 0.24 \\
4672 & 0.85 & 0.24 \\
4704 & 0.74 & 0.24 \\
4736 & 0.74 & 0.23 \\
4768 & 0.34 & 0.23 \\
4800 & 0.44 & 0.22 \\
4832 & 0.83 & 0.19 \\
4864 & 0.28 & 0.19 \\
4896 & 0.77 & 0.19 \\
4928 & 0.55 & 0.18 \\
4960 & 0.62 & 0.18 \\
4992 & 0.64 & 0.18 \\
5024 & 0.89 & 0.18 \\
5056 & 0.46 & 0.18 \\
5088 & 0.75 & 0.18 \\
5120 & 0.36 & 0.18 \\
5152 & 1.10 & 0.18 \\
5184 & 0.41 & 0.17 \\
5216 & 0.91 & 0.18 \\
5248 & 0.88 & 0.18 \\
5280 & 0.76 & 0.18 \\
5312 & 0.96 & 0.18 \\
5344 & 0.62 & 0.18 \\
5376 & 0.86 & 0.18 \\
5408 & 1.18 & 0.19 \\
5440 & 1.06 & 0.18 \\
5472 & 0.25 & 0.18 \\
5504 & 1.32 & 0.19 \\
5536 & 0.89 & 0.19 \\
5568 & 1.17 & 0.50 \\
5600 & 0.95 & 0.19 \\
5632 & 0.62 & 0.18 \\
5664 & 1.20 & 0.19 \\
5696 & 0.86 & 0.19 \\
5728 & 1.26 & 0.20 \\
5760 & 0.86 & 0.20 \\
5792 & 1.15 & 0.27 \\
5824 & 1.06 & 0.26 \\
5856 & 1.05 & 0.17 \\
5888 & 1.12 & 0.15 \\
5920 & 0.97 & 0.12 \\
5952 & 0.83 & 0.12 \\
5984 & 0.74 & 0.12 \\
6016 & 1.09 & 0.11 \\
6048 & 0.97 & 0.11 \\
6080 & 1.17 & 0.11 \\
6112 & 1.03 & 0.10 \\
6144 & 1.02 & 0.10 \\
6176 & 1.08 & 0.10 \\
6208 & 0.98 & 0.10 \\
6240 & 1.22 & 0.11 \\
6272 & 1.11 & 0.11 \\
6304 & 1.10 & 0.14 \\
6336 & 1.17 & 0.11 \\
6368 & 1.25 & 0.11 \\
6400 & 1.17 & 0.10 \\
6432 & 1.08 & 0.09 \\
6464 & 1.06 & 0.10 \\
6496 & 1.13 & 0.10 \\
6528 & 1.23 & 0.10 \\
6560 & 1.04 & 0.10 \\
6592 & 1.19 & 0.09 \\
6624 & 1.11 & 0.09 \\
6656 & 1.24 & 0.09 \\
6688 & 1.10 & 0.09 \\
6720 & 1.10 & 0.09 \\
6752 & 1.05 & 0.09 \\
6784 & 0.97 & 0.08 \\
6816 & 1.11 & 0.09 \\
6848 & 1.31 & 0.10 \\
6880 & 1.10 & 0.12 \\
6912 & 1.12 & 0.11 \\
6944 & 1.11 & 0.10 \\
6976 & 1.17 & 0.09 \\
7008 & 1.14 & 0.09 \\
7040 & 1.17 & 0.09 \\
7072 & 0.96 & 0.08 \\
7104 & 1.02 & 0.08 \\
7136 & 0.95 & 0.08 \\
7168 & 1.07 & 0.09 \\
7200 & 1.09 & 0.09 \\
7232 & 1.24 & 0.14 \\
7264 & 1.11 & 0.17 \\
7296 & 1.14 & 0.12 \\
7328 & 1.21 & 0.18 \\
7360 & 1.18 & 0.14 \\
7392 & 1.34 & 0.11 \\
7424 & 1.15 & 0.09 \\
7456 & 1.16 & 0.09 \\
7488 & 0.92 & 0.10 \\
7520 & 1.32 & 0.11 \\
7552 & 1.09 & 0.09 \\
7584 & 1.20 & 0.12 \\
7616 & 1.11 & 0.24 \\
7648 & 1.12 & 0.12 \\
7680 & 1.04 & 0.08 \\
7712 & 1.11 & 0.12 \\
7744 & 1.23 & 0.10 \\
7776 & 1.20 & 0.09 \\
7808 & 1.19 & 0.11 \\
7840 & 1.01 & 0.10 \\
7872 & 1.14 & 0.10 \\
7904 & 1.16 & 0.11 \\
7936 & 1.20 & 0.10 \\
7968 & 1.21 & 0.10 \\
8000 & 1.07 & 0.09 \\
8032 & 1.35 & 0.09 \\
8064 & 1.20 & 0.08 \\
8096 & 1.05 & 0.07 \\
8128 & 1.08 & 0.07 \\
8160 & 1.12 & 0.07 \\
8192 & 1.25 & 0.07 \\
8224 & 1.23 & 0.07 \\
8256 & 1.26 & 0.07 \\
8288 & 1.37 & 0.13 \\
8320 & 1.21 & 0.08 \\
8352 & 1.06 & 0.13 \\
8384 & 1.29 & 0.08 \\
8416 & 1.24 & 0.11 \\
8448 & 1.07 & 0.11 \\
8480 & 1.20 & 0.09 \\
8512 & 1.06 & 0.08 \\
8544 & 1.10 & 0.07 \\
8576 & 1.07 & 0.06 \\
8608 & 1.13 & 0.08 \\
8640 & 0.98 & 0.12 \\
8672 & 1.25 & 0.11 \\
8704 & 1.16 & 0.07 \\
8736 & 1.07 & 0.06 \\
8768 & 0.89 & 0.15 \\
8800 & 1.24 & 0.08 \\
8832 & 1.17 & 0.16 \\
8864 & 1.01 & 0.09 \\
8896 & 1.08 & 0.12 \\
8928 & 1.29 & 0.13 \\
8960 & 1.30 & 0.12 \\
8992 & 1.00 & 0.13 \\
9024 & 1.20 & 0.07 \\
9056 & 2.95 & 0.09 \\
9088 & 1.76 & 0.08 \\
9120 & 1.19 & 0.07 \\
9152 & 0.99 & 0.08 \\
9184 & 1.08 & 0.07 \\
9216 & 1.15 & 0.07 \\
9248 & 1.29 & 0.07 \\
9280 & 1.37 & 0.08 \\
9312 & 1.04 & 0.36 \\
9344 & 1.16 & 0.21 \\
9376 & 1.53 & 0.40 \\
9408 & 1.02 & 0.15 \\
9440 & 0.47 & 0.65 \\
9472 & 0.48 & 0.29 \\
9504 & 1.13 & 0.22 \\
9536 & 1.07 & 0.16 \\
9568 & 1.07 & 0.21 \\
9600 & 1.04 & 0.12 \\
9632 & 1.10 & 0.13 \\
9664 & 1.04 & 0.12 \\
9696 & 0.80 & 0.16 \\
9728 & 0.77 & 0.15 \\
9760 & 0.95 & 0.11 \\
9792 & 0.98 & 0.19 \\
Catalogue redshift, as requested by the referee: 0.378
